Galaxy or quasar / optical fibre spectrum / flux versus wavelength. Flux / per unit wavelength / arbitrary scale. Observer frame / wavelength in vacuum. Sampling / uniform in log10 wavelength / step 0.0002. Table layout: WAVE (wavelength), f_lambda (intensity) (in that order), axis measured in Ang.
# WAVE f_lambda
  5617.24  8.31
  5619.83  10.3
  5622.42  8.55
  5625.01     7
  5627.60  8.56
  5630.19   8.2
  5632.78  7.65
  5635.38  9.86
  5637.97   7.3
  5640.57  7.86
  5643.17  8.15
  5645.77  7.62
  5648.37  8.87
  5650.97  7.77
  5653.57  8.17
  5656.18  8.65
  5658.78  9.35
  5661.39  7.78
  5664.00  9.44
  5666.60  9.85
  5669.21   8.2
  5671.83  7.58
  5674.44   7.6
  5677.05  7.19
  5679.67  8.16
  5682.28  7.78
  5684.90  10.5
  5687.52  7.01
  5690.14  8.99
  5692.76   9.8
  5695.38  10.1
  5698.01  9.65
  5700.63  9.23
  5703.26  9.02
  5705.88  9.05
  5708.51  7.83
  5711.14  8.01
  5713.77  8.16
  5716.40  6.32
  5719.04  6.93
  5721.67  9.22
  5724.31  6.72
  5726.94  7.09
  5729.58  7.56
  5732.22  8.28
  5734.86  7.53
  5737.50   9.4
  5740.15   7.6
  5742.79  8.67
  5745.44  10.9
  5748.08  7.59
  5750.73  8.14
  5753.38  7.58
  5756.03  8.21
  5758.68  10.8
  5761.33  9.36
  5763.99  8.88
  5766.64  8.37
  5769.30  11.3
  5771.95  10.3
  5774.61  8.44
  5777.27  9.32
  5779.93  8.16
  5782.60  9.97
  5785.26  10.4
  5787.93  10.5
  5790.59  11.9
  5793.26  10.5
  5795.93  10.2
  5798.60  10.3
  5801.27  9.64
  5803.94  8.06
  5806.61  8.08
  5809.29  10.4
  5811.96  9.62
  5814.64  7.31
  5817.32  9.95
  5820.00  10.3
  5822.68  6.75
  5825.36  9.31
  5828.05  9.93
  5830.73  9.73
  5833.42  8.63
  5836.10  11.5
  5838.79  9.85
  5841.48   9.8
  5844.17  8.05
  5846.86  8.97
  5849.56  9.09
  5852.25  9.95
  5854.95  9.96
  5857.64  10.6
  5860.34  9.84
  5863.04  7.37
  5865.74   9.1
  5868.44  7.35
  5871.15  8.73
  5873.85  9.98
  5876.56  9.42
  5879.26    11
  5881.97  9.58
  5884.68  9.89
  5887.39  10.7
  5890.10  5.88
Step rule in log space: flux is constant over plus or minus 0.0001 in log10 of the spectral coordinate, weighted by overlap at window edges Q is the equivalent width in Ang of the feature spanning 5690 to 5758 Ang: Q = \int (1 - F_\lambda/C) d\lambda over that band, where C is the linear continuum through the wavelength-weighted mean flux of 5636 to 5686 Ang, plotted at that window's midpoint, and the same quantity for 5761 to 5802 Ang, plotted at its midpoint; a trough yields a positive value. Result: 5.5 Ang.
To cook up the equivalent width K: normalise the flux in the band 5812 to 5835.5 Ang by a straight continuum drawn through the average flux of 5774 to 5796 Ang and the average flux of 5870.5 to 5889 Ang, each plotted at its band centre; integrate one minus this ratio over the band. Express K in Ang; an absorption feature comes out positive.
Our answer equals 1.97 Ang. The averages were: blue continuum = 9.96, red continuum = 9.89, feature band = 9.1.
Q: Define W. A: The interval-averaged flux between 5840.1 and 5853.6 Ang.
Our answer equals 9.17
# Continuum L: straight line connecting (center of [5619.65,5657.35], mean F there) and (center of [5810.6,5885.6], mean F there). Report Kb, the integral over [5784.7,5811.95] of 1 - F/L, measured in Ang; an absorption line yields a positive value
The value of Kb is -2.7 Ang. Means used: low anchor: 8.24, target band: 9.97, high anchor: 9.34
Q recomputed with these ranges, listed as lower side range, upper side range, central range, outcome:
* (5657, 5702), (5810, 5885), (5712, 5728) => 2.6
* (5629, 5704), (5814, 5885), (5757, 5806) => -3.9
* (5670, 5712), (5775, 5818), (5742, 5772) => 0.3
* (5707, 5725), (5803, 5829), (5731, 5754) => -1.3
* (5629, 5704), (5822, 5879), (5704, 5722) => 1.7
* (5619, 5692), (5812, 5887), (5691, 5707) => -1.7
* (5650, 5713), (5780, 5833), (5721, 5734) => 1.8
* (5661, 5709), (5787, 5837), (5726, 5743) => 2.0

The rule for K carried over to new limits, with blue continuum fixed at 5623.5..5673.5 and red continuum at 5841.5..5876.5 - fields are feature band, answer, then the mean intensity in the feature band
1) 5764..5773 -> -1.1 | 9.83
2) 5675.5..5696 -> -0.4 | 8.63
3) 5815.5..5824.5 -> 0.0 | 8.93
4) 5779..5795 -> -2.6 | 10.3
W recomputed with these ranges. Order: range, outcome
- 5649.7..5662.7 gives 8.34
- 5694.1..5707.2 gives 9.41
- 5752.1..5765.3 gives 8.97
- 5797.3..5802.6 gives 9.97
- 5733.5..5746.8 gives 8.82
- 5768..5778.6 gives 9.84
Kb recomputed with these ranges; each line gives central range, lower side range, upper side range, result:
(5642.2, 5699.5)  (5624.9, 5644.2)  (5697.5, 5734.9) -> -3.4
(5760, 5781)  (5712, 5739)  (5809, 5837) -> -2.0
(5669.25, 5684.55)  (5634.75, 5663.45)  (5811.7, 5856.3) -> 1.0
